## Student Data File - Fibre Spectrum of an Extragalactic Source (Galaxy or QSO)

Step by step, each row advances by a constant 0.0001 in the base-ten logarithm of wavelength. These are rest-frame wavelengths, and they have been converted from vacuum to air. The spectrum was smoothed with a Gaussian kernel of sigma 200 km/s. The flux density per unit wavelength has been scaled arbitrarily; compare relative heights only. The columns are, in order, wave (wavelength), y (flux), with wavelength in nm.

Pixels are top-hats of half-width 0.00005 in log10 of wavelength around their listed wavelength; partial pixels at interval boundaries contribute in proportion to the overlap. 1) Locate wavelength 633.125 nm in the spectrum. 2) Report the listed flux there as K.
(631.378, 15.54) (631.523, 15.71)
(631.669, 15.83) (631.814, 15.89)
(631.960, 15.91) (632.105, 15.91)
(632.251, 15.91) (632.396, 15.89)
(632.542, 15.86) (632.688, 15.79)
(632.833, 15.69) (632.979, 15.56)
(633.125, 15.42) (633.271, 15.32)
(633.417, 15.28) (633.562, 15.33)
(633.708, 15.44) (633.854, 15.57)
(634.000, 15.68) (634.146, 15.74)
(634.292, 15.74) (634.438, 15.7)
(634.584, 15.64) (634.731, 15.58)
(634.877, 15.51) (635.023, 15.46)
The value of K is 15.42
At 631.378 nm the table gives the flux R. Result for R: 15.54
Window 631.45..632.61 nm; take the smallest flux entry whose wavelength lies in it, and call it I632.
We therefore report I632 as 15.71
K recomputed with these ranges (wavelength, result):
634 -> 15.68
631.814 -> 15.89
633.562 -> 15.33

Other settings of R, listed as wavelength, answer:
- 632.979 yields 15.56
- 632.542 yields 15.86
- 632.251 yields 15.91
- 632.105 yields 15.91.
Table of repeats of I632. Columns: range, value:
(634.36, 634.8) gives 15.58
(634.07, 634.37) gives 15.74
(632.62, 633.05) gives 15.56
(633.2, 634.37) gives 15.28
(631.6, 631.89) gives 15.83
